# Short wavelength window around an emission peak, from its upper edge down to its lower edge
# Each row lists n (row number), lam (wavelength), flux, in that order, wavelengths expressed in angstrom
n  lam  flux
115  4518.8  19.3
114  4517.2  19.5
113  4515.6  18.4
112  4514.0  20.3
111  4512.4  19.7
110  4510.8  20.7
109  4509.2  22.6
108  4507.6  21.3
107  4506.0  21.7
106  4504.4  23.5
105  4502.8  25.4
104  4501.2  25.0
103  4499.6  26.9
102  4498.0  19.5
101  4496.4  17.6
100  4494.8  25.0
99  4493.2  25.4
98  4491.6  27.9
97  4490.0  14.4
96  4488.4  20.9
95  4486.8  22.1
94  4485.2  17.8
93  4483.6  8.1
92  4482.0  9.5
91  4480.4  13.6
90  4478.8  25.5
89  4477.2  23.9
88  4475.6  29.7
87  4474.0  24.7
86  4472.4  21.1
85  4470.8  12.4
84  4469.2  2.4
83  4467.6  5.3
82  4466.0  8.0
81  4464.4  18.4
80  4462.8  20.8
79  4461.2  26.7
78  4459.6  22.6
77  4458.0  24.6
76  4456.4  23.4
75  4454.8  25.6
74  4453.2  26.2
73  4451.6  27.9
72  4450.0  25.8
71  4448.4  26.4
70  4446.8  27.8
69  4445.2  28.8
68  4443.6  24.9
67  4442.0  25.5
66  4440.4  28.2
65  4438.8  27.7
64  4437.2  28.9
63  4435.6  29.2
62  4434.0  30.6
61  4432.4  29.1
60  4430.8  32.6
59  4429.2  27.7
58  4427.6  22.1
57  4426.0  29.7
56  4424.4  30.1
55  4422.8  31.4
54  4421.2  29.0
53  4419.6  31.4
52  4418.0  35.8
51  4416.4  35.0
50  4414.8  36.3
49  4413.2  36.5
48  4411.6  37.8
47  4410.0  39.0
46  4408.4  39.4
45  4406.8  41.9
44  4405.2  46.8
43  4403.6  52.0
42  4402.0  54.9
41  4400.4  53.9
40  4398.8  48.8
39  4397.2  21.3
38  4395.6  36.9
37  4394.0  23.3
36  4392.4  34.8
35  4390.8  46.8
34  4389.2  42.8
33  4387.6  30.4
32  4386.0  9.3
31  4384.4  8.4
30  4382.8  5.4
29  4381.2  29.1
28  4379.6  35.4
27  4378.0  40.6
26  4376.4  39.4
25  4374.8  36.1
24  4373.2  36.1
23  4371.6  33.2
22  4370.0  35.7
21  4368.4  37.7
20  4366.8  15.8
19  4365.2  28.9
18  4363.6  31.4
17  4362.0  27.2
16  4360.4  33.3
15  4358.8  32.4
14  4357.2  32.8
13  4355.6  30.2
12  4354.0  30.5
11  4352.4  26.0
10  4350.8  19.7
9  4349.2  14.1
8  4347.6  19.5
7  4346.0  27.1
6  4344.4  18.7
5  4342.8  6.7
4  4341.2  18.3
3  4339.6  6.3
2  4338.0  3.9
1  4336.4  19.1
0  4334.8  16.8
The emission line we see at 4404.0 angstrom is Lyman alpha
